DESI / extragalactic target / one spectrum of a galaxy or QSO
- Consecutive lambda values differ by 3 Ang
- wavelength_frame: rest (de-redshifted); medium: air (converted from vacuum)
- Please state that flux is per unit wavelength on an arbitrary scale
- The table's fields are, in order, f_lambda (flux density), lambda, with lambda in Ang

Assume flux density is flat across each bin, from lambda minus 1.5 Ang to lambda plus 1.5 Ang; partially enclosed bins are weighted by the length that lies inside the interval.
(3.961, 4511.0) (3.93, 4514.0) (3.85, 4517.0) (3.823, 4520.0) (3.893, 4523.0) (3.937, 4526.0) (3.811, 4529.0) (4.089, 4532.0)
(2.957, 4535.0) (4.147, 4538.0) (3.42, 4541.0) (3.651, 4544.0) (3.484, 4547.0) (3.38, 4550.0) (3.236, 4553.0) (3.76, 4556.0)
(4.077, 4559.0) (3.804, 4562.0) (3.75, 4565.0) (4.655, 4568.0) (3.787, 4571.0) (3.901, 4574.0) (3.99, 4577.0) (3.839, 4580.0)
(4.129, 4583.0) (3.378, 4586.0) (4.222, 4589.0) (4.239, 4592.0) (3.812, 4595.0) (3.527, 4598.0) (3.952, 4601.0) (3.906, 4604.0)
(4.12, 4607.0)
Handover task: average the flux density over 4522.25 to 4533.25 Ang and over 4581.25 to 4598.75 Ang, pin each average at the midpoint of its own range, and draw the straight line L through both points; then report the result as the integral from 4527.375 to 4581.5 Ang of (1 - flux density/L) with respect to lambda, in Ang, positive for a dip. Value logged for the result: 2.1 Ang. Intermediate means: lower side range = 3.93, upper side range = 3.9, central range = 3.76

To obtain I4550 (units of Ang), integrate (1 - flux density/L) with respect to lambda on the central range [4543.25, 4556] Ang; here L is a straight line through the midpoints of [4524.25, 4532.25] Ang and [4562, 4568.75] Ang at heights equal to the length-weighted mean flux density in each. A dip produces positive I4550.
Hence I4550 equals 1.7 Ang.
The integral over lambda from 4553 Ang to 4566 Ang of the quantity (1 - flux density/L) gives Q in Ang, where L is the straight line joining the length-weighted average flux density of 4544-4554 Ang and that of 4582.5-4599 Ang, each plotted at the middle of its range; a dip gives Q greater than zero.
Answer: -0.9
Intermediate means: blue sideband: 3.42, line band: 3.78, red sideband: 3.88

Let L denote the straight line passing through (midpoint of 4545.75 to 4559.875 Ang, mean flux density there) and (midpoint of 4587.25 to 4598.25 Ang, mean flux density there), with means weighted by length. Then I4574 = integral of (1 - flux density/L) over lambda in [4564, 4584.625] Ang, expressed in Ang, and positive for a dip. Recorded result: -1.2 Ang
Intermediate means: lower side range 3.57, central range 4.01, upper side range 3.99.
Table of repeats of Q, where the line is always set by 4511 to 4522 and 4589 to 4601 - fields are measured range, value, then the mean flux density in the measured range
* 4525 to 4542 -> 0.70 Ang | 3.73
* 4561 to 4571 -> -0.35 Ang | 4.04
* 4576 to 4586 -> 0.04 Ang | 3.89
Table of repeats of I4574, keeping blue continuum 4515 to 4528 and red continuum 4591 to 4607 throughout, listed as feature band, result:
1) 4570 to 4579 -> 0.0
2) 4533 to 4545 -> 1.0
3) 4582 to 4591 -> 0.0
